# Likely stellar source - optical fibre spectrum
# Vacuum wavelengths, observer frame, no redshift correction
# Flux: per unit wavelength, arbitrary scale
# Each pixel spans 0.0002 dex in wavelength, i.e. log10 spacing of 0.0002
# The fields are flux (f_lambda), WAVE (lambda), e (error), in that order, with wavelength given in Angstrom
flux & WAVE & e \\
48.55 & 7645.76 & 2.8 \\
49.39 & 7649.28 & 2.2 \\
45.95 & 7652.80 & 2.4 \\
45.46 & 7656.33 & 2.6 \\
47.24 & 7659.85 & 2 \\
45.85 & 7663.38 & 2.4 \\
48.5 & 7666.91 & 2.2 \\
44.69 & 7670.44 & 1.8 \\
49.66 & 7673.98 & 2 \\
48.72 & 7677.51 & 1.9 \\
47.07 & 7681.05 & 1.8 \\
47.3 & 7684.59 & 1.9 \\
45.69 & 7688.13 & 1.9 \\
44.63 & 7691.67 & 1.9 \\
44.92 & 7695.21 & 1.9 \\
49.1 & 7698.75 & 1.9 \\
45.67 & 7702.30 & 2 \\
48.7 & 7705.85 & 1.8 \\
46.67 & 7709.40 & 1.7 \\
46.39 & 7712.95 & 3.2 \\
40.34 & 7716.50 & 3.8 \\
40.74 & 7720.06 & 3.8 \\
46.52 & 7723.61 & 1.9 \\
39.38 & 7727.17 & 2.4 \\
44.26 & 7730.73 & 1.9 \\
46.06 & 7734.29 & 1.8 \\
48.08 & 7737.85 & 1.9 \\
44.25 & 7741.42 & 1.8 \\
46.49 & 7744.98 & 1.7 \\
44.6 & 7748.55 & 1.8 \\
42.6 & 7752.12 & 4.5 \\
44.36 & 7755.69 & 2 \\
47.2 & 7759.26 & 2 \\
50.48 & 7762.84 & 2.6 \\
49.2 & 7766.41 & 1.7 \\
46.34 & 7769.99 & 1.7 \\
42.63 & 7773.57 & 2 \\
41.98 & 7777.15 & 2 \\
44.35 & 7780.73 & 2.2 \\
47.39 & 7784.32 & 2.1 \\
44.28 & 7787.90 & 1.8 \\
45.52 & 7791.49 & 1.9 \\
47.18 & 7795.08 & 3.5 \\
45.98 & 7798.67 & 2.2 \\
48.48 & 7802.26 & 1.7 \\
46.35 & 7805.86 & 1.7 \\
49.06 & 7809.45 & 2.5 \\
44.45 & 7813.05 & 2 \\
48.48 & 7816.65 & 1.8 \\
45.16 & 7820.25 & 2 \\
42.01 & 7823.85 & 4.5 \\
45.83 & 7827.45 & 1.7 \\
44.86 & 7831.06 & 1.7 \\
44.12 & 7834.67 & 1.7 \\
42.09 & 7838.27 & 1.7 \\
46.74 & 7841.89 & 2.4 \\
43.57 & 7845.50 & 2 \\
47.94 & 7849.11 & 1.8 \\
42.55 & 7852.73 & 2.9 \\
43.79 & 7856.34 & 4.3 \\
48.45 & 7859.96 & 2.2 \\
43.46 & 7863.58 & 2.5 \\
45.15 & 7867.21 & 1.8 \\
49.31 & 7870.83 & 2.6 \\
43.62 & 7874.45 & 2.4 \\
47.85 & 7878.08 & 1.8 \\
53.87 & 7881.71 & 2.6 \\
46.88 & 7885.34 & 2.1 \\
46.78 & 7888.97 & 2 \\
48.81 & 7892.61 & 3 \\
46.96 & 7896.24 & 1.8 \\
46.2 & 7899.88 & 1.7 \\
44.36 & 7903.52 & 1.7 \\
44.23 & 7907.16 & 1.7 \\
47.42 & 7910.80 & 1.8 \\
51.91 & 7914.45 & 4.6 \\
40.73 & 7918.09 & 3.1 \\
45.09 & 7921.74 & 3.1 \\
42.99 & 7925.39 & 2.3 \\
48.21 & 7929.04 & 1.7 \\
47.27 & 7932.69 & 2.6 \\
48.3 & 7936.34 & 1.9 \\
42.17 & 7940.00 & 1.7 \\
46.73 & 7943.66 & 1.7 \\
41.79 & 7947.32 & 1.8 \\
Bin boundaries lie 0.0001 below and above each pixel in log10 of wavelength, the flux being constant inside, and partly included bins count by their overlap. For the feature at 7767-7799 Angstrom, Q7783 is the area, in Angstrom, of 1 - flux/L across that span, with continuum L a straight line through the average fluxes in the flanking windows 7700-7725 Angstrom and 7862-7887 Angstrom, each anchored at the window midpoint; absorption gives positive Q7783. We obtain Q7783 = 0.6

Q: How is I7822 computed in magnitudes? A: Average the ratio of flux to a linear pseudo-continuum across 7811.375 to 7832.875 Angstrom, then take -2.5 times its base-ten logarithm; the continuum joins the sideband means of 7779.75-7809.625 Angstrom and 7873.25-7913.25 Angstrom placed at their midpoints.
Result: 0.04 mag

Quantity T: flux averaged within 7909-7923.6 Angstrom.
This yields 46.3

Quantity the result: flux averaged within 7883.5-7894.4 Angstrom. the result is 47.5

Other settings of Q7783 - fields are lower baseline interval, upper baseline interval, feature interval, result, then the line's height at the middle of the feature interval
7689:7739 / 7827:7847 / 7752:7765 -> -0.5 Angstrom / 44.9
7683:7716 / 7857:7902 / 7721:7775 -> 1.3 Angstrom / 46.6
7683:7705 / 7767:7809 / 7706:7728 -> 1.1 Angstrom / 46.2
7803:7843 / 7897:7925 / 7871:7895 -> -1.3 Angstrom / 45.5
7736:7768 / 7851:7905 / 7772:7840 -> 1.7 Angstrom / 46.4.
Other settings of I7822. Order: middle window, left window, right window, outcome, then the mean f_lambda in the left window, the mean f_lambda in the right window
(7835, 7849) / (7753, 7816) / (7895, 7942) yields 0.03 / 46.2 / 45.8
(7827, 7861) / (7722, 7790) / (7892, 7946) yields 0.02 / 45.3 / 46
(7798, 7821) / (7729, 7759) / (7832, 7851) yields -0.05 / 45.2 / 44.9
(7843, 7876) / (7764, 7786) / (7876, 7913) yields 0.03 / 45.4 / 47.3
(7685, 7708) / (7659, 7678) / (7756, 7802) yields 0.01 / 47.4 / 46.1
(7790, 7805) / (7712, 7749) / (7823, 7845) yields -0.06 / 44.2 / 44.3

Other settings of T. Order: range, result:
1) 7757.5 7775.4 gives 47.1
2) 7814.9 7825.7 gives 45.2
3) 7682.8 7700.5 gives 46.3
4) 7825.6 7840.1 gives 44.2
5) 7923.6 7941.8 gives 45.8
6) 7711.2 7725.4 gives 43.5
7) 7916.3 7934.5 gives 44.9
